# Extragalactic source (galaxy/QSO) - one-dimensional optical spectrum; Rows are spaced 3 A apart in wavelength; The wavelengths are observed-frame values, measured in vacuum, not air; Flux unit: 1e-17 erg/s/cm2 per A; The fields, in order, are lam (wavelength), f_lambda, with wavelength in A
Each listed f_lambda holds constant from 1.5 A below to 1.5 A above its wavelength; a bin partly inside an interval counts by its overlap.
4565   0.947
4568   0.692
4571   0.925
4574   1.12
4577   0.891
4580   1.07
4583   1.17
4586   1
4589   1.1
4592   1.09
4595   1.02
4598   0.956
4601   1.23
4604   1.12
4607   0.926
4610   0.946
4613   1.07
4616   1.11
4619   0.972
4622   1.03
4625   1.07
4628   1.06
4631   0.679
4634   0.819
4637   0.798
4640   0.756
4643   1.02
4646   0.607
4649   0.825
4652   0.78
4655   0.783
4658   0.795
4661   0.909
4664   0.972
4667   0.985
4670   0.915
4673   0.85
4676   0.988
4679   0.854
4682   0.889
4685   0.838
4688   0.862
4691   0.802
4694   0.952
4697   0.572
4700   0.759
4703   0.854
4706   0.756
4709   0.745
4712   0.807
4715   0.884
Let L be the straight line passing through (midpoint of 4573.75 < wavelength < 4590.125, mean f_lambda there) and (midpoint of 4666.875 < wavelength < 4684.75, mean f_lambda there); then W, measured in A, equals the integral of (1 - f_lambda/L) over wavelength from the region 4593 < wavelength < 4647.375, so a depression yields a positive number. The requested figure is 2.0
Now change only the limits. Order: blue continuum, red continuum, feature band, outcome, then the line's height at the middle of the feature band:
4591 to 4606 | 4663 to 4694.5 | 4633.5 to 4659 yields 4.6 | 0.971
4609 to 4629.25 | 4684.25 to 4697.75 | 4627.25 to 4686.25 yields 4.1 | 0.922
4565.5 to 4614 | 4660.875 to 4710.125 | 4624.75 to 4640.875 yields 1.6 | 0.944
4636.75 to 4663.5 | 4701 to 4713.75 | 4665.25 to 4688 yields -2.7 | 0.804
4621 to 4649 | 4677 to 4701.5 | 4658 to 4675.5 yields -1.7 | 0.839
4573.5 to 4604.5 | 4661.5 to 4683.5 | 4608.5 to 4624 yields -0.1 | 1.02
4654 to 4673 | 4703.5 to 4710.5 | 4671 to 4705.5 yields -0.7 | 0.82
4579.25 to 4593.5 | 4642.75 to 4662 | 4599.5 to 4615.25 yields -1.0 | 0.996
